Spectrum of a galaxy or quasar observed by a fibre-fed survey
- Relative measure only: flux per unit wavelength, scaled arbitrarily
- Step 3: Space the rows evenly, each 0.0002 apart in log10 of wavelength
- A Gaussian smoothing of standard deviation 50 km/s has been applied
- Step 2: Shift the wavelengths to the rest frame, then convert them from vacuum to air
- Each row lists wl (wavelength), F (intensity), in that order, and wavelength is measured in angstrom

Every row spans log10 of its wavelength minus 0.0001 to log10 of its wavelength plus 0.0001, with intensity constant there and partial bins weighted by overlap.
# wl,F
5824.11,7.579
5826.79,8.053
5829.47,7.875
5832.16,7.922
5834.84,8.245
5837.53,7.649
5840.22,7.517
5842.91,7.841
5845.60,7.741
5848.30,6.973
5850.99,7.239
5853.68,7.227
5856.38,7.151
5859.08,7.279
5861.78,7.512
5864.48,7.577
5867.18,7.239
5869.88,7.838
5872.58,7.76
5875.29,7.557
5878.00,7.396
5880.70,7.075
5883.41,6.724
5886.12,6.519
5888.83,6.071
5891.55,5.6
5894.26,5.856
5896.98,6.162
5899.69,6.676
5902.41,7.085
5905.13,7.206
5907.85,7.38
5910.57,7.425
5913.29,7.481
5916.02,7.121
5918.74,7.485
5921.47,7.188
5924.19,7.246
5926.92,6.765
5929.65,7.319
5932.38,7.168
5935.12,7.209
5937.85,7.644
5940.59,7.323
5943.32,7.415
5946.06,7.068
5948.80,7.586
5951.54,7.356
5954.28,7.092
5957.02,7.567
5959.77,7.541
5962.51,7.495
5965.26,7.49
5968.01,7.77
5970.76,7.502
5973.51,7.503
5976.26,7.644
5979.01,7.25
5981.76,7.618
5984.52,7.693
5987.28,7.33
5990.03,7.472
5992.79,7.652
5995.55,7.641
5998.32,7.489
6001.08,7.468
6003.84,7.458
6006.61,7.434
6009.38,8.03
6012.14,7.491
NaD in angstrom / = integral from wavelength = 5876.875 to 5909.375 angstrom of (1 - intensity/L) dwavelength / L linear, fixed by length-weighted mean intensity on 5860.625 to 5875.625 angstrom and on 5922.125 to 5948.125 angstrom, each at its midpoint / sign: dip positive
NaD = 3.5 angstrom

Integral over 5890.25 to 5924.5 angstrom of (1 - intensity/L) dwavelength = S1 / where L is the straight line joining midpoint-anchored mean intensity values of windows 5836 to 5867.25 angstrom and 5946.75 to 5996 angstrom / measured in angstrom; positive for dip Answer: 2.5 angstrom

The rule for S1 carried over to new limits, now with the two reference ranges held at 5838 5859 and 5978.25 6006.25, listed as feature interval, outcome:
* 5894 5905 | 1.25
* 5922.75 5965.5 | 0.82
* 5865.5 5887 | 0.37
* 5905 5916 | 0.12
